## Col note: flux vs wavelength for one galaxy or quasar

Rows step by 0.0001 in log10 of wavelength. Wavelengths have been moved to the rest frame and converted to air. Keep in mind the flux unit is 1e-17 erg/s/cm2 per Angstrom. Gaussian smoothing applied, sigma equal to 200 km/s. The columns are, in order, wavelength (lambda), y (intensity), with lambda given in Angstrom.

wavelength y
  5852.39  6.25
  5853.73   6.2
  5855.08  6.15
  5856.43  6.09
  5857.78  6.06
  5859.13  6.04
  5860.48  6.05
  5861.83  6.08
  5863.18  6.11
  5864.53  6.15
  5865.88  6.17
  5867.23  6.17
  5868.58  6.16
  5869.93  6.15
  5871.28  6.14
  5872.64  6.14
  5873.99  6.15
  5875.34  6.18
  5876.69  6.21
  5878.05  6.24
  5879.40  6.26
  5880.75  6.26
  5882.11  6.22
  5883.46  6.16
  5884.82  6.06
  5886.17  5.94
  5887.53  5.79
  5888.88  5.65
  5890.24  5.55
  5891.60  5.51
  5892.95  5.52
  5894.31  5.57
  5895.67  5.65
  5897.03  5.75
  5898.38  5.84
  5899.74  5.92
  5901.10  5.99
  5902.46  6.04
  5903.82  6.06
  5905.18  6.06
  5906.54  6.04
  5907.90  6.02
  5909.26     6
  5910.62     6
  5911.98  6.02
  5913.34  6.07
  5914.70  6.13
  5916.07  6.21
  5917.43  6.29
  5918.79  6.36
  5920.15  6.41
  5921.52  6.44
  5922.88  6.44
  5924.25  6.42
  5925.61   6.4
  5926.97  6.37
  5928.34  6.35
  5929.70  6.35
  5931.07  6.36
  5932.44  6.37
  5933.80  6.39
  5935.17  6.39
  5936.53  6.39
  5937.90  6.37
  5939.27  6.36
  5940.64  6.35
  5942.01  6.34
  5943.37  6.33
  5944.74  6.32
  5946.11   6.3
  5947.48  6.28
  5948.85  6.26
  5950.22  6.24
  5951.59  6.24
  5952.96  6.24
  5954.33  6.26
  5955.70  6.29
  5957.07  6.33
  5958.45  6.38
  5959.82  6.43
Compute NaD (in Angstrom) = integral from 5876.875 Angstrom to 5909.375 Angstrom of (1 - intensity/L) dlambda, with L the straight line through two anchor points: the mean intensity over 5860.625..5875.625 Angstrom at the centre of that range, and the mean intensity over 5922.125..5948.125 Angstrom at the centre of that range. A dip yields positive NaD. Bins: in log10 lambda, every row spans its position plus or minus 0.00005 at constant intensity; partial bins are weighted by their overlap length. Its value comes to 1.6 Angstrom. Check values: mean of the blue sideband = 6.14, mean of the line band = 5.92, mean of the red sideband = 6.36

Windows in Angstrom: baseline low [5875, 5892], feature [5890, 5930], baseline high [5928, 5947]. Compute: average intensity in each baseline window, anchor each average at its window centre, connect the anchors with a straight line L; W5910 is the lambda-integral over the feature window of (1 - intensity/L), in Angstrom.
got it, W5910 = 0.76 Angstrom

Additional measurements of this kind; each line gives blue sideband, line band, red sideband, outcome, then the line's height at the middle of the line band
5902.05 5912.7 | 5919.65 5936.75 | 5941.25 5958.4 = -0.65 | 6.16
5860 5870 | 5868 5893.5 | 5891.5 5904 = -0.21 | 5.97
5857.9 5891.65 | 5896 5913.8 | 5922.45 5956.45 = 0.62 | 6.19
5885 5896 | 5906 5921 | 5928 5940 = -0.26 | 6.04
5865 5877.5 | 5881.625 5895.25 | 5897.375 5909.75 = 0.64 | 6.07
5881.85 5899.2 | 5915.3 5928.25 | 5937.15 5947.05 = -0.54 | 6.11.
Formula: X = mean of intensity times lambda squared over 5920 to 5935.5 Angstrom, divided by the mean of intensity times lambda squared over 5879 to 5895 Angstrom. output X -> 1.1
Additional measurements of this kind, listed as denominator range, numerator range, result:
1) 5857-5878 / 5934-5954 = 1.06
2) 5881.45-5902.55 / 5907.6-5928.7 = 1.08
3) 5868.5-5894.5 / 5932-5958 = 1.08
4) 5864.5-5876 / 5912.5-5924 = 1.04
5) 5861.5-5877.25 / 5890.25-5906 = 0.95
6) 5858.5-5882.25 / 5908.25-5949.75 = 1.04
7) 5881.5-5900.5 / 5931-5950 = 1.11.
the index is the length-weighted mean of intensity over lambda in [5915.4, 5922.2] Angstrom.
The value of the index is 6.35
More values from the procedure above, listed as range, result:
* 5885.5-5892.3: 5.69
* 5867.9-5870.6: 6.16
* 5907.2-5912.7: 6.02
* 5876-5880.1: 6.24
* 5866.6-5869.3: 6.17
